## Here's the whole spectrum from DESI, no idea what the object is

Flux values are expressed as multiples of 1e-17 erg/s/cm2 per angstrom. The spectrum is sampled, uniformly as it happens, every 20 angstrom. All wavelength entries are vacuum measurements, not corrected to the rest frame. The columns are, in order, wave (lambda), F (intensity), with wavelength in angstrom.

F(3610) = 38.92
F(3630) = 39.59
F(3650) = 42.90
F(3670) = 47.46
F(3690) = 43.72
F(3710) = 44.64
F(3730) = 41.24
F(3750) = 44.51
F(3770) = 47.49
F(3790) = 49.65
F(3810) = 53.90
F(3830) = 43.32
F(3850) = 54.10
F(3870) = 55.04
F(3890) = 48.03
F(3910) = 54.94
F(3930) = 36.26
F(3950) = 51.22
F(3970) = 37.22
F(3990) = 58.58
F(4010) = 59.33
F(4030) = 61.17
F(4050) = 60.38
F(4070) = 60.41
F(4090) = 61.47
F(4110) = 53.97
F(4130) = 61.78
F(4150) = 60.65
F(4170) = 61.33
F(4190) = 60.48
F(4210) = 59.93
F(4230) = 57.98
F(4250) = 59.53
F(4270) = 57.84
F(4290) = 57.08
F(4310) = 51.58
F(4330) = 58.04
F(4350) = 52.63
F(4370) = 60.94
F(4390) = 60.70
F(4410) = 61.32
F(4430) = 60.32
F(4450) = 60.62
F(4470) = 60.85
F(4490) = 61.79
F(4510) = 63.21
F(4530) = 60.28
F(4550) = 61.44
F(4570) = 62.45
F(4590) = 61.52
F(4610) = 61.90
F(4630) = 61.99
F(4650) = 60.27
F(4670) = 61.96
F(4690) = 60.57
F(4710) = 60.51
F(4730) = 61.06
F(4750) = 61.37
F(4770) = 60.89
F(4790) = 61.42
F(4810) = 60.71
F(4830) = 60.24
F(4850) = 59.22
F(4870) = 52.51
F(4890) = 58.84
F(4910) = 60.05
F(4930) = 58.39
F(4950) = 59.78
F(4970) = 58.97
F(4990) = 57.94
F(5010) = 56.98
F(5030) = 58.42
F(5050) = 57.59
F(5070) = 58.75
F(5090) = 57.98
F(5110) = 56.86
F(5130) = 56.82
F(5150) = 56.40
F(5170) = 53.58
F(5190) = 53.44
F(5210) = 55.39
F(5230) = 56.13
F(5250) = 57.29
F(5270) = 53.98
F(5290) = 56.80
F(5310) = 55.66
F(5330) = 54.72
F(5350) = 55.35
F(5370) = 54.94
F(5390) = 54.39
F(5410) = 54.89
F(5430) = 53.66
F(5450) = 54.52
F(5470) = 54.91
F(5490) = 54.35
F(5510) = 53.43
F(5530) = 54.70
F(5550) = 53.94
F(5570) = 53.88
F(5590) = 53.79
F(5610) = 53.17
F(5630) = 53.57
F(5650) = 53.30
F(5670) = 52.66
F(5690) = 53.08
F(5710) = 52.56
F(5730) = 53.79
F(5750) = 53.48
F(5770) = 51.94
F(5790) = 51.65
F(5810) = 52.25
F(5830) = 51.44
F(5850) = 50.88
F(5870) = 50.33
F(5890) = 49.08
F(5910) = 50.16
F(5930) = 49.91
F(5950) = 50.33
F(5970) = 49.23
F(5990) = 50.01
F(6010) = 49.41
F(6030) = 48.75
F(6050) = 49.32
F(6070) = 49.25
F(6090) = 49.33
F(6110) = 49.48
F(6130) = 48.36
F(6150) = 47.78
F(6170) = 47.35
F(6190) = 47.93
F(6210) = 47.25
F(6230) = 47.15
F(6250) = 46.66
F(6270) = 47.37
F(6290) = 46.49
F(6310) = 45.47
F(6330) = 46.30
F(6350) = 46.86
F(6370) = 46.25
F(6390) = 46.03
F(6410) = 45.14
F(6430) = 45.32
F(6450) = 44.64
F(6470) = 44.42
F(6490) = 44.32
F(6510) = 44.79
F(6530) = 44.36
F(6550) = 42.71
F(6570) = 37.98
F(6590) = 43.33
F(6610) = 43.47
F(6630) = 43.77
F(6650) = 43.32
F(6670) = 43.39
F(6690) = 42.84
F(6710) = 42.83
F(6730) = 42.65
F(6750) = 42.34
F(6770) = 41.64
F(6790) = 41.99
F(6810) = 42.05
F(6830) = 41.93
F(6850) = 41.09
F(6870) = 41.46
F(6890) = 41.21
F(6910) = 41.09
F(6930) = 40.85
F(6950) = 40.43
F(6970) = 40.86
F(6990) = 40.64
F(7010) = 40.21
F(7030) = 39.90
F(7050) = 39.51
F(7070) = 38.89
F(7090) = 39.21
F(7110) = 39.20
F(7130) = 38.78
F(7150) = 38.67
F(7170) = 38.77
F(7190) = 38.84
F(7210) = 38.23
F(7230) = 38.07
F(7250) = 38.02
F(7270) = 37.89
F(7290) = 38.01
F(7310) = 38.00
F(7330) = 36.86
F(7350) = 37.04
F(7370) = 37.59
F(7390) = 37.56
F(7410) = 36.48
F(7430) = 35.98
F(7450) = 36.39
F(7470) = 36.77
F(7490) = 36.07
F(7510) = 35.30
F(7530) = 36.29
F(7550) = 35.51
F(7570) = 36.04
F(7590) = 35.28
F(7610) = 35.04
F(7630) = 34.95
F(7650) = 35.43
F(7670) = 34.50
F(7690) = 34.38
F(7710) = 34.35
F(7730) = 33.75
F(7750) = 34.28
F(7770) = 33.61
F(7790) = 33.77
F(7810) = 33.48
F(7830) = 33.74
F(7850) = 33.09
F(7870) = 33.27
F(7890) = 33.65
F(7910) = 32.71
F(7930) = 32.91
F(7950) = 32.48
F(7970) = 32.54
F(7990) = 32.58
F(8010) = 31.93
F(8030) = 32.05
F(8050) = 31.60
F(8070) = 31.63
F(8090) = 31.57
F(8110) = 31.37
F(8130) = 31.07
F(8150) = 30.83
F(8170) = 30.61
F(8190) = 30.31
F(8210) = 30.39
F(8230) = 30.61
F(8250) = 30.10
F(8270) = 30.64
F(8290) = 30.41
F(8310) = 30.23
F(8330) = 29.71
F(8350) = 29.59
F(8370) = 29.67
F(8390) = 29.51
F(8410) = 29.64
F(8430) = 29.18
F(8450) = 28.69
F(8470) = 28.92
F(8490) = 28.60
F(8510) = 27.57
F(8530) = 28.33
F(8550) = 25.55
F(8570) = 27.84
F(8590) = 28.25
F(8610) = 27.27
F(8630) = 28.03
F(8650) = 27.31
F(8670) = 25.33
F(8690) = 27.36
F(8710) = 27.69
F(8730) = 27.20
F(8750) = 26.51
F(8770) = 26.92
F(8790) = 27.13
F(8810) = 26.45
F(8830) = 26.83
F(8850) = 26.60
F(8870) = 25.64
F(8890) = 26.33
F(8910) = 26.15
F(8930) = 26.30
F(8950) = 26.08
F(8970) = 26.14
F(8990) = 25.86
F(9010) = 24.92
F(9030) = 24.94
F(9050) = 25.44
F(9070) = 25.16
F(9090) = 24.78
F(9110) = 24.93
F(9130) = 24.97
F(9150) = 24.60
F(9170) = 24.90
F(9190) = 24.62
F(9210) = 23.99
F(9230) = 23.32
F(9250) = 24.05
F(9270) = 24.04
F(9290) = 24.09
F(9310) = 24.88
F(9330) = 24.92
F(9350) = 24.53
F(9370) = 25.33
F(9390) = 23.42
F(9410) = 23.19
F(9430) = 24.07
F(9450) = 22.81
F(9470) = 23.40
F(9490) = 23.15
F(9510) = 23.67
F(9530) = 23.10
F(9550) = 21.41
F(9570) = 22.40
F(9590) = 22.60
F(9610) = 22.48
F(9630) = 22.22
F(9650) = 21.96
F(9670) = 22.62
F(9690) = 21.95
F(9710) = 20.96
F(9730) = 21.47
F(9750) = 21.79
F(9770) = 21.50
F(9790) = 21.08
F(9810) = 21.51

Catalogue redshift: 0.00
